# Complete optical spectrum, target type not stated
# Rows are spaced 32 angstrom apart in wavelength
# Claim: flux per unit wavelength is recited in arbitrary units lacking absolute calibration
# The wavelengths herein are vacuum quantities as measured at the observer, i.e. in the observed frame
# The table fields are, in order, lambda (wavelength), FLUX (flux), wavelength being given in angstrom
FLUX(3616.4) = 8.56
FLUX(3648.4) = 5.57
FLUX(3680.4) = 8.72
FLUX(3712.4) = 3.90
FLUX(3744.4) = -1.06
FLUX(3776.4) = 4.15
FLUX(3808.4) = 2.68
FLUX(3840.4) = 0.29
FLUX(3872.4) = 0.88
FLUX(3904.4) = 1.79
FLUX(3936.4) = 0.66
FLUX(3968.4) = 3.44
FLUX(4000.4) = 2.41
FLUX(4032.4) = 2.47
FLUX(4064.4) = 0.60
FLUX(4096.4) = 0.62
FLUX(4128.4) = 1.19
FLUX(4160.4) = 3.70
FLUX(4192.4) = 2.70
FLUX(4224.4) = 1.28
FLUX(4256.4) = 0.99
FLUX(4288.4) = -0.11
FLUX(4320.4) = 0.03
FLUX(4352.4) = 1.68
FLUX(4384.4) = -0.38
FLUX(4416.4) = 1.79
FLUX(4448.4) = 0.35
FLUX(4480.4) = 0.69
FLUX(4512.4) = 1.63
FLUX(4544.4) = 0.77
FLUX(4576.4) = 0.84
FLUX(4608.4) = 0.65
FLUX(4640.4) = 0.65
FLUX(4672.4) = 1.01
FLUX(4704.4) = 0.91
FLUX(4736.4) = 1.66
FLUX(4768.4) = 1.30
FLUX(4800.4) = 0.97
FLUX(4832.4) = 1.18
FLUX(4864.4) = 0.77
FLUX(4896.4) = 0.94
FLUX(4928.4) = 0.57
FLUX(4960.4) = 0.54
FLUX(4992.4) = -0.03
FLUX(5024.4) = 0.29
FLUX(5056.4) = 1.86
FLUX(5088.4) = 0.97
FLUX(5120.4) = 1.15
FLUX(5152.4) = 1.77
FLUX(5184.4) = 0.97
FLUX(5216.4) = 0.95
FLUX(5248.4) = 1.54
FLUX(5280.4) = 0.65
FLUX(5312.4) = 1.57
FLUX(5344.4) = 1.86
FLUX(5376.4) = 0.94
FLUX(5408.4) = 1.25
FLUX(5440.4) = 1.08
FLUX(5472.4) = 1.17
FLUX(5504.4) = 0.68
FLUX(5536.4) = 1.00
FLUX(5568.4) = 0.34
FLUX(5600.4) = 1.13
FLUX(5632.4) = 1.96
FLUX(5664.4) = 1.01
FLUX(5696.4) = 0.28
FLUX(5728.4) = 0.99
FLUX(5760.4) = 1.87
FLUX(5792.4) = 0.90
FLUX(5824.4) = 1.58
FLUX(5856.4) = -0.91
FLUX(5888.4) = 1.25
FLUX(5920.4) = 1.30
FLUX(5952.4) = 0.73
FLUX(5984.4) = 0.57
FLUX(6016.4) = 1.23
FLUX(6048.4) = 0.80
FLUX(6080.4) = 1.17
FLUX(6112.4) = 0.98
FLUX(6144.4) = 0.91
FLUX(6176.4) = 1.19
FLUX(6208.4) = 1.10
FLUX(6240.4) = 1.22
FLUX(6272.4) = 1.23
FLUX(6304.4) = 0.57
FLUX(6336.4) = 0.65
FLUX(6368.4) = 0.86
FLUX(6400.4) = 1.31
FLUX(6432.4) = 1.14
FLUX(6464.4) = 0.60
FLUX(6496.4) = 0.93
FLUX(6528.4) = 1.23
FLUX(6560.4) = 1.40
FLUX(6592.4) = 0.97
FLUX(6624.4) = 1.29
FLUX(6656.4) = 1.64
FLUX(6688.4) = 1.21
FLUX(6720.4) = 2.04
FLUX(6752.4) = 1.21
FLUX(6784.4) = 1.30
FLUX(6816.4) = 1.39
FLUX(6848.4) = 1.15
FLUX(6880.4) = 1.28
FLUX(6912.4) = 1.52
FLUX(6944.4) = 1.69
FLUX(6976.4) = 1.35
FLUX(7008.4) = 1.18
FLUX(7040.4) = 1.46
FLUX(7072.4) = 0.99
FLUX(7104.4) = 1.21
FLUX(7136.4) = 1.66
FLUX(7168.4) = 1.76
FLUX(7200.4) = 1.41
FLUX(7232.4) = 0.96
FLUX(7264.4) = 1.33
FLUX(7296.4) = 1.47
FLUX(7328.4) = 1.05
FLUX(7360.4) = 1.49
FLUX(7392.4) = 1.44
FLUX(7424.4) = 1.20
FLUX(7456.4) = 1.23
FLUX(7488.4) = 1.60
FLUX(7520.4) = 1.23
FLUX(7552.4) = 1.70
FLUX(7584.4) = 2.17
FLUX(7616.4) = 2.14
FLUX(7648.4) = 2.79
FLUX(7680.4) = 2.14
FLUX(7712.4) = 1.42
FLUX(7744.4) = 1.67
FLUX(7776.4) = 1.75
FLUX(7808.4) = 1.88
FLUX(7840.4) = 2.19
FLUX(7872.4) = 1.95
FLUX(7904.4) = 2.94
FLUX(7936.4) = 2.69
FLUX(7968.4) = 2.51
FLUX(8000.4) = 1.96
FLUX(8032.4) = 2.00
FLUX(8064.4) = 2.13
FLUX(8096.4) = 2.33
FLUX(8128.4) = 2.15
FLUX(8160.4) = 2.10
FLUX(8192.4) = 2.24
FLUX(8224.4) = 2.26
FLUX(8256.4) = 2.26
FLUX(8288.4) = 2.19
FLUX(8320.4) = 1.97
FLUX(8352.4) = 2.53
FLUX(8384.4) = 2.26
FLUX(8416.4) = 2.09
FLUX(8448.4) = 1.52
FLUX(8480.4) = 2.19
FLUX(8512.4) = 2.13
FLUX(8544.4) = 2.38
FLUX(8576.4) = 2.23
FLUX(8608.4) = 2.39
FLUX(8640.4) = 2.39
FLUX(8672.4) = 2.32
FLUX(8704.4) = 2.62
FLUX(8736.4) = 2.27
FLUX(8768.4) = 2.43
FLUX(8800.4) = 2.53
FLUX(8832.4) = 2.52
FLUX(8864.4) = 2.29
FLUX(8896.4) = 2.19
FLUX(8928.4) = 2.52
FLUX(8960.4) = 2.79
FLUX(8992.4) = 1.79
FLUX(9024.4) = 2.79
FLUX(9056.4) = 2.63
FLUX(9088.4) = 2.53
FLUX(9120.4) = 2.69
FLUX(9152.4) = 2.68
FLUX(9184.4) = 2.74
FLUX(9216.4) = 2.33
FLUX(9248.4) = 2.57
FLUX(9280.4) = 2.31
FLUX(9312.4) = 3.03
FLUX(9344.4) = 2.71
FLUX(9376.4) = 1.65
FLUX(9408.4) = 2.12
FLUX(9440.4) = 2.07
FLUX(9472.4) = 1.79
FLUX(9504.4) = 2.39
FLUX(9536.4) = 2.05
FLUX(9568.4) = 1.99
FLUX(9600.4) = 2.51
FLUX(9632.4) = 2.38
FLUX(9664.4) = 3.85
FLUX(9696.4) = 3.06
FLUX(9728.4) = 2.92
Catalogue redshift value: 0.96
